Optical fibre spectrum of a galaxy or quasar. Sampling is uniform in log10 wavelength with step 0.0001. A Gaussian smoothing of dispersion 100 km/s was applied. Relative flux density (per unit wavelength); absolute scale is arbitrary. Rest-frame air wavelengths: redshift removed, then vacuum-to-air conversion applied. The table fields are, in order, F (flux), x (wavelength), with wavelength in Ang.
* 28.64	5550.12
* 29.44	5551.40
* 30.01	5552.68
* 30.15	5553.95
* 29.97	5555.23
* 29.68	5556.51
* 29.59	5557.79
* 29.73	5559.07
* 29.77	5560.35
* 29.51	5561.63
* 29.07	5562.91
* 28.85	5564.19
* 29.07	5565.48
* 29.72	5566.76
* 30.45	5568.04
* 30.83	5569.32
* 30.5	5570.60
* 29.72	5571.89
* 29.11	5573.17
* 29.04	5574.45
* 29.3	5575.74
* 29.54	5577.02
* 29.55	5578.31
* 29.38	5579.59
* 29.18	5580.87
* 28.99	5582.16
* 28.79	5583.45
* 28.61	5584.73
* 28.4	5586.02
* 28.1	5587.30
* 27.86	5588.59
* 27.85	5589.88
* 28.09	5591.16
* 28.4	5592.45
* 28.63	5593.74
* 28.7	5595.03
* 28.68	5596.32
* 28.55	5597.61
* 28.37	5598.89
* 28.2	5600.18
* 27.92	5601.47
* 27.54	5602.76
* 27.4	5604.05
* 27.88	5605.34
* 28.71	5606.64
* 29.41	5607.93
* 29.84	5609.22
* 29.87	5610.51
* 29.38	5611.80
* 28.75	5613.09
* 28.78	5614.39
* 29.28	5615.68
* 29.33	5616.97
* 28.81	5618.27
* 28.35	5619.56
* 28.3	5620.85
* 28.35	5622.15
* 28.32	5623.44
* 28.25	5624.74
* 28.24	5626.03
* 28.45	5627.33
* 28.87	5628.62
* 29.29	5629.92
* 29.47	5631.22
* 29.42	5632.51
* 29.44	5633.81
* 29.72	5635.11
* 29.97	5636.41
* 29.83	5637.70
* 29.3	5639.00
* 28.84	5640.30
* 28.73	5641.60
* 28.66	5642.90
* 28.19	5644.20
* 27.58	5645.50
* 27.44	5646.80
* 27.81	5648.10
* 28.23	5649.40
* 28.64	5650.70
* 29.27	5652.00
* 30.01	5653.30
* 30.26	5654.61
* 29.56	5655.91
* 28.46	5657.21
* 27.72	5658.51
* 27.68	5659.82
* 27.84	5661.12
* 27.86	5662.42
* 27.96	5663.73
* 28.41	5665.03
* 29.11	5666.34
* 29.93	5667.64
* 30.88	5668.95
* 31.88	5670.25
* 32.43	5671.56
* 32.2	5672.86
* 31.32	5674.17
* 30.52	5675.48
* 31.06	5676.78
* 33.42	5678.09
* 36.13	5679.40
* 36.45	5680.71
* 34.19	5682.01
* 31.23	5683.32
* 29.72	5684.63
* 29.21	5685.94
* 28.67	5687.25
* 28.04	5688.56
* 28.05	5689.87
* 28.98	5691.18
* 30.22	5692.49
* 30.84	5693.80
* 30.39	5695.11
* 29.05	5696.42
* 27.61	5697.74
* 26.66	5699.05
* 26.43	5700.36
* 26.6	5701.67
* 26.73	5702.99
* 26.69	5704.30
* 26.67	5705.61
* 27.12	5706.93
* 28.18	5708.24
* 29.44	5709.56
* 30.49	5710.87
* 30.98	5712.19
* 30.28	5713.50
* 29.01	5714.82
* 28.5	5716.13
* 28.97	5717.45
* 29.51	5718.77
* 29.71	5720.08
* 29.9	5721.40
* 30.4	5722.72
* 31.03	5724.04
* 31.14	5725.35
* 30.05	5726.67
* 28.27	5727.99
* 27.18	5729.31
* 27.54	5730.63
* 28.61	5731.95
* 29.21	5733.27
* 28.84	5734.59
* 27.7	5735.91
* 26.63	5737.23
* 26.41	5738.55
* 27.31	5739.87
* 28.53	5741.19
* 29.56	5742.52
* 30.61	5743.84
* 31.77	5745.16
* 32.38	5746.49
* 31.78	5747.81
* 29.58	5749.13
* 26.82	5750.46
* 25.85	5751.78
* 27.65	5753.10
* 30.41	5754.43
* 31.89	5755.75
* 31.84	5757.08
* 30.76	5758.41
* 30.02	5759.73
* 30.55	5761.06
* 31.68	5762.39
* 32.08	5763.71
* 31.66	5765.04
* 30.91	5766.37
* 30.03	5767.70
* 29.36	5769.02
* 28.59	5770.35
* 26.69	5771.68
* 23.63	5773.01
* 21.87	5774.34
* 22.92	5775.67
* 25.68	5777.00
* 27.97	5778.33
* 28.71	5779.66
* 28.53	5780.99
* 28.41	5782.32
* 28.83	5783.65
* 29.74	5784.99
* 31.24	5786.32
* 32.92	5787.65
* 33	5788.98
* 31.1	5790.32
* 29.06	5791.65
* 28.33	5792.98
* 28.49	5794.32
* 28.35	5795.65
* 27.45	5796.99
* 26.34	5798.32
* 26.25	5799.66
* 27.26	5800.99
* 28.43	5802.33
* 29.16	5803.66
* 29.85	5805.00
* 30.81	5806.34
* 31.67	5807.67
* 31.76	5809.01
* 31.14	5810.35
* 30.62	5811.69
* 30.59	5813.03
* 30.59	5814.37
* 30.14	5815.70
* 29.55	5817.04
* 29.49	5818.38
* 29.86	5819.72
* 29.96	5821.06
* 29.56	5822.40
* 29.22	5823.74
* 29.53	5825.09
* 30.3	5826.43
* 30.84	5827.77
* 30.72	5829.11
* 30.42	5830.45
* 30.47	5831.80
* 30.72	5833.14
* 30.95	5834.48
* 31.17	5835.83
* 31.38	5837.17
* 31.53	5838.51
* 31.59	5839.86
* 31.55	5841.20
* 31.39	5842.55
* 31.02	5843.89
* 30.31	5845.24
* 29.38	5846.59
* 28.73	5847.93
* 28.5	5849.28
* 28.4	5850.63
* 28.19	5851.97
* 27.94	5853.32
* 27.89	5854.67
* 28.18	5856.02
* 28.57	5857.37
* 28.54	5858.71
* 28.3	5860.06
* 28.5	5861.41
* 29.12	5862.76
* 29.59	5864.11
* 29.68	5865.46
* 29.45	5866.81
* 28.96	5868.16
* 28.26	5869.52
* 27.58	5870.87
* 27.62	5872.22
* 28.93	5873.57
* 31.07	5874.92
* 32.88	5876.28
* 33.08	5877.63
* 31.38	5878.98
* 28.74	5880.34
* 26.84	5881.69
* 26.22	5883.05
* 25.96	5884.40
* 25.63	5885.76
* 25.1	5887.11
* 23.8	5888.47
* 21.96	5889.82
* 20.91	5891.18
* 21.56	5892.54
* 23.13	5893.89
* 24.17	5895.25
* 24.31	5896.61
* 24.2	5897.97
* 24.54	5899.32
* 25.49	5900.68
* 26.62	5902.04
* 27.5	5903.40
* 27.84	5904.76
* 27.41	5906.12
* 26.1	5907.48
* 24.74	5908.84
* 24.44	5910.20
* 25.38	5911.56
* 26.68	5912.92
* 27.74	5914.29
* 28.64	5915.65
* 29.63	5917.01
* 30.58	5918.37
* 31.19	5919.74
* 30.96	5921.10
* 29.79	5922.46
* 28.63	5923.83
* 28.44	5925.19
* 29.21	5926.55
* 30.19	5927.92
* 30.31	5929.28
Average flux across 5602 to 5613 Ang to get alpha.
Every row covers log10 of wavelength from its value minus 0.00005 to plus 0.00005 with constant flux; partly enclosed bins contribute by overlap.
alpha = 28.7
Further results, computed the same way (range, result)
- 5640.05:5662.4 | 28.5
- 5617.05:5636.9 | 28.9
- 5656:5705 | 29.7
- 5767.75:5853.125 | 29.4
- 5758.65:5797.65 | 28.9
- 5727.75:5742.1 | 27.8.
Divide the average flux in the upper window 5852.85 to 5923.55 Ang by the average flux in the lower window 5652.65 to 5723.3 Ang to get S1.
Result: 0.9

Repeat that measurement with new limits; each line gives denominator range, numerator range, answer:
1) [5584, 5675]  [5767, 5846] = 1.02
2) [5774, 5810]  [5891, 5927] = 0.93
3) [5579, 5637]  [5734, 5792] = 1.01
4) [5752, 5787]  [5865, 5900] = 0.93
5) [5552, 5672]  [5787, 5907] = 0.99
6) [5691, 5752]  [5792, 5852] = 1.03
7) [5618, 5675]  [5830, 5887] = 1.01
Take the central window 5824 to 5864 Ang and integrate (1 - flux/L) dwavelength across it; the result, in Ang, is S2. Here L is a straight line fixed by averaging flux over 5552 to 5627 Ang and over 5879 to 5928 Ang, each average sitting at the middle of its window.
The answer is -4.1 Ang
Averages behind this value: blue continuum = 29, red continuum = 26.5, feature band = 29.8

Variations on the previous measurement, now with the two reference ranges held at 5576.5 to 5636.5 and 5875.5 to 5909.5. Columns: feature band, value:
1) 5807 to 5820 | -1.8 Ang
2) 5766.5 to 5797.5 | -1.5 Ang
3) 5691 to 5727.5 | -1.6 Ang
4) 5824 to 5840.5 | -2.6 Ang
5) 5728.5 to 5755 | -1.2 Ang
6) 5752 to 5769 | -2.1 Ang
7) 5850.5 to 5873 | -1.9 Ang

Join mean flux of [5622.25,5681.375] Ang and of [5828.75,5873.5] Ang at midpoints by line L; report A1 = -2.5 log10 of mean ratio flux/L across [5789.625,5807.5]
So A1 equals 0.03 mag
